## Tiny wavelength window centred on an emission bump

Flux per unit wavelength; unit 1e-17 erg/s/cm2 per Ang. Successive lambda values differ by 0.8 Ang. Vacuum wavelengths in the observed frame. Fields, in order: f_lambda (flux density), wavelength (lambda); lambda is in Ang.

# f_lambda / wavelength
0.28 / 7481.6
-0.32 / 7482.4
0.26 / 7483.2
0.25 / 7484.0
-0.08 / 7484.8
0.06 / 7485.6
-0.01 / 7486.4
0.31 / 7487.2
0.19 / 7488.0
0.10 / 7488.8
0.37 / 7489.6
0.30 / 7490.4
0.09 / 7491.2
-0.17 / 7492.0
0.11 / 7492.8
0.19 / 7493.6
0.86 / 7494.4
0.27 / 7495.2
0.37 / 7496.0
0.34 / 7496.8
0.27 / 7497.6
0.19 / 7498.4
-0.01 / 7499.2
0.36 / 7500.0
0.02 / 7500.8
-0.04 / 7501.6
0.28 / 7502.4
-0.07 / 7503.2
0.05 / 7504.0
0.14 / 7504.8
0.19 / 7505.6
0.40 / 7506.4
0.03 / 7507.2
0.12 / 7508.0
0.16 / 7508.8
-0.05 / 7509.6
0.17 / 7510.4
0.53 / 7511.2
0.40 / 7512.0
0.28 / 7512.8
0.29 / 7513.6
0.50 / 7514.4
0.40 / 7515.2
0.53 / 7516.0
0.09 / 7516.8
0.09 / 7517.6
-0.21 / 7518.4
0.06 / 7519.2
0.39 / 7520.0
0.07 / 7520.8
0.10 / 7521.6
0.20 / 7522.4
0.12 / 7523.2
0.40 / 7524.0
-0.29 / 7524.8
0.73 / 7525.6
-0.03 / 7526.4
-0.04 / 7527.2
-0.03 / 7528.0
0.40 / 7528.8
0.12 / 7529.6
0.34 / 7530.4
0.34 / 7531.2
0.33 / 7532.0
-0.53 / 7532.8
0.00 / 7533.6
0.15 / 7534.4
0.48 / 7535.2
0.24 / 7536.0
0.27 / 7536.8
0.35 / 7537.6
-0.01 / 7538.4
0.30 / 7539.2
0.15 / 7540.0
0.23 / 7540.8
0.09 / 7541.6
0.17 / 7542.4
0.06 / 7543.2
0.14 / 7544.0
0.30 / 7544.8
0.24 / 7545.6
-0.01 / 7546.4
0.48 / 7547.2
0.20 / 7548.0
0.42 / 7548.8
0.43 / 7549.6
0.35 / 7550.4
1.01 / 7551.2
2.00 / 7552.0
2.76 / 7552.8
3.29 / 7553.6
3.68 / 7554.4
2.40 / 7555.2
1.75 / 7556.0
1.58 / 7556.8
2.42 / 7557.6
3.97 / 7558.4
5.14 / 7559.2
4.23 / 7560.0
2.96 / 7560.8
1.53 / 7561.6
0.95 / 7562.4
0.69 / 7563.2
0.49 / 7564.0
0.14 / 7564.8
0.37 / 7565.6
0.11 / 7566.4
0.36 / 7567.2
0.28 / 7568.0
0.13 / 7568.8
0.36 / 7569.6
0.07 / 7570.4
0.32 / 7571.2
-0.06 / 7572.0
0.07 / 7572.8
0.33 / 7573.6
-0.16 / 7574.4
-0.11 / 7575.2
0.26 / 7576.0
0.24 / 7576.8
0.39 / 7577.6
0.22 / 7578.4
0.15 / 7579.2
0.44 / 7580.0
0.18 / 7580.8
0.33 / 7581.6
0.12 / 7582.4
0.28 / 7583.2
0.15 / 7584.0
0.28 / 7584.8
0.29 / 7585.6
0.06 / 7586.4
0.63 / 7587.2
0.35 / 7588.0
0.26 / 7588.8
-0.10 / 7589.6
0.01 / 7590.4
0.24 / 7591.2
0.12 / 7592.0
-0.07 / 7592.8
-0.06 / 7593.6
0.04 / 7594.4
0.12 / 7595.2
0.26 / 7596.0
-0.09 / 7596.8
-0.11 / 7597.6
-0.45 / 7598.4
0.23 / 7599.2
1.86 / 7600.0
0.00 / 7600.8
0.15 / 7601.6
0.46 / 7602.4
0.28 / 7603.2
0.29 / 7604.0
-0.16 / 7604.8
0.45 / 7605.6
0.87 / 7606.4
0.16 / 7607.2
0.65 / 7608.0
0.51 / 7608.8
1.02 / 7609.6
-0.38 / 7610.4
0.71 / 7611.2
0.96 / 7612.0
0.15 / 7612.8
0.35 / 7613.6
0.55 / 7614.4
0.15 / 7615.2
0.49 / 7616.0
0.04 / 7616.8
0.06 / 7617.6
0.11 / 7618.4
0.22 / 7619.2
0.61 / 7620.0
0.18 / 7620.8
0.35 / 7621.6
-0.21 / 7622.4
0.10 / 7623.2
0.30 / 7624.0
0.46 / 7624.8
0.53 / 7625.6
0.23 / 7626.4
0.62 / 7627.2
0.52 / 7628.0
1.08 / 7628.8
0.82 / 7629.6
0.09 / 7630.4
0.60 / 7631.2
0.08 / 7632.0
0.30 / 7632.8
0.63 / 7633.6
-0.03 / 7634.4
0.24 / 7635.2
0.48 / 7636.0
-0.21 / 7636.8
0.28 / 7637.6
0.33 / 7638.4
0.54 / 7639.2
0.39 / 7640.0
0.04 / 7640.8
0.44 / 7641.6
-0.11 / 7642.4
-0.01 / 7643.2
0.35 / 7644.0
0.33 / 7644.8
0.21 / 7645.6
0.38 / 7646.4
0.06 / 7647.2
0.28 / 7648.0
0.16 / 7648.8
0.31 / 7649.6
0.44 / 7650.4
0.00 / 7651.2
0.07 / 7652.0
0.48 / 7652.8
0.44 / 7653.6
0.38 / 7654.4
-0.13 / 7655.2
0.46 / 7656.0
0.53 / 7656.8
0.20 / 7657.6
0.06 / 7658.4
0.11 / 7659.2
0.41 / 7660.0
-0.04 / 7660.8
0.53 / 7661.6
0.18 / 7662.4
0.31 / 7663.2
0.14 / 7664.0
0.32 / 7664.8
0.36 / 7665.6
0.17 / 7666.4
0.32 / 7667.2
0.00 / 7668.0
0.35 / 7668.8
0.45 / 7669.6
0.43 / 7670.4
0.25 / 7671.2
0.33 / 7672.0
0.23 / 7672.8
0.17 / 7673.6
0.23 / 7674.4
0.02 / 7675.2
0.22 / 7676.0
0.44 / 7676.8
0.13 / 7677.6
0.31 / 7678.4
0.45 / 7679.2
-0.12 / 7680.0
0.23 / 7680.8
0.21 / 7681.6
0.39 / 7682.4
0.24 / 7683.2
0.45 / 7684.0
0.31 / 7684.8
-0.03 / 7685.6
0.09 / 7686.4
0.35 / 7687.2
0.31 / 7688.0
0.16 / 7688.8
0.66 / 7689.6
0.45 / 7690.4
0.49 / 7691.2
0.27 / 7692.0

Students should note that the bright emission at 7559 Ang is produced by [O II]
